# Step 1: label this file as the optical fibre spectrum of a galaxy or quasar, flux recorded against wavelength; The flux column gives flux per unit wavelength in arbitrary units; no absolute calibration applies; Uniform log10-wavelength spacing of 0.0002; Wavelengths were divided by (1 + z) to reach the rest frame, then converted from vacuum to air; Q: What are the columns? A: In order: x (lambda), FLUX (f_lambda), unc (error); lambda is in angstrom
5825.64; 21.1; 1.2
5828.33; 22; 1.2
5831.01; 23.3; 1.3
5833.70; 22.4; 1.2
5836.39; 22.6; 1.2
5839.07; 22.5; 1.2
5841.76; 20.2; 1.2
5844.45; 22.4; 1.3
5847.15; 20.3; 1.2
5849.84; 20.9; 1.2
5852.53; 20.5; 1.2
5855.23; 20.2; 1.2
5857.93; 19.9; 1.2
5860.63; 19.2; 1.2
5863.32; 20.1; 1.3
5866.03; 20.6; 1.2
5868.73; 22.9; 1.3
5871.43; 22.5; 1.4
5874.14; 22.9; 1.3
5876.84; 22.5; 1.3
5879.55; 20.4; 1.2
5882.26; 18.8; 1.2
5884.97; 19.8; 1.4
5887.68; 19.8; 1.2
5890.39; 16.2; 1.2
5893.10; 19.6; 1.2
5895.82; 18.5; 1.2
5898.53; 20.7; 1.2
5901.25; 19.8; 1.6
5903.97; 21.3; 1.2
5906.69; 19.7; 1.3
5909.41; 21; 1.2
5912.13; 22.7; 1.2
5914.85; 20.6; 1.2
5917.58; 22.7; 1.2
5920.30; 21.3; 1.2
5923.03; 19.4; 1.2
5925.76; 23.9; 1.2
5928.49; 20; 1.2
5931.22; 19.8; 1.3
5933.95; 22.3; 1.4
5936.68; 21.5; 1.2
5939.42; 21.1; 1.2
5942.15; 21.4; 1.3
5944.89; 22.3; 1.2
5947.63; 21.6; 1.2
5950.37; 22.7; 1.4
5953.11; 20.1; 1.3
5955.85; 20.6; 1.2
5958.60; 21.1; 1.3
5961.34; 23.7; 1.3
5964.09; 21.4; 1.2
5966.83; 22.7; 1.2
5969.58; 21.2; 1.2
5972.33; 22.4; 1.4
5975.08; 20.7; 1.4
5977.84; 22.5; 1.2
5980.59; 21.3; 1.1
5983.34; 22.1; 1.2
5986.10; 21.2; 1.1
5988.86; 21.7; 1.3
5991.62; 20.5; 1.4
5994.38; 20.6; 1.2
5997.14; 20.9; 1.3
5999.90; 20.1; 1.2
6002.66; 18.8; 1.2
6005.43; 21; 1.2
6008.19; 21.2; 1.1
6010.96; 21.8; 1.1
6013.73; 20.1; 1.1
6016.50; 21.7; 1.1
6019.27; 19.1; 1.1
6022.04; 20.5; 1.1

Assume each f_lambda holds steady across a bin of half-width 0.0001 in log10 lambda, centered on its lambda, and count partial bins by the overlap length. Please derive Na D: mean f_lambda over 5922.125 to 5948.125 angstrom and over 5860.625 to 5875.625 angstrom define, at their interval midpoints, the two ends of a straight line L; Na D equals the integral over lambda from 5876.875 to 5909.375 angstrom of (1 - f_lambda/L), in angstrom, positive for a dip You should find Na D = 2.7 angstrom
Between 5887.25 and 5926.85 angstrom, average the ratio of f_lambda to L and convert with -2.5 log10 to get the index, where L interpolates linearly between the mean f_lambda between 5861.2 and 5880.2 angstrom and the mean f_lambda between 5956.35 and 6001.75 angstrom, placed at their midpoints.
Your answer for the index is 0.057 mag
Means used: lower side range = 21.6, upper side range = 21.5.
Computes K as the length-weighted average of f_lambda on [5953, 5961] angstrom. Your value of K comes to 21.1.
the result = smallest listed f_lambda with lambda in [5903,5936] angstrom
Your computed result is 19.4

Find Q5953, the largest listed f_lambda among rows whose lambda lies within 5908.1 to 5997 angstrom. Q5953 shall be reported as 23.9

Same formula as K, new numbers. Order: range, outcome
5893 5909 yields 20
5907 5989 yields 21.5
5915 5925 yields 21.2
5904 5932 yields 21.1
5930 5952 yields 21.6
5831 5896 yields 20.7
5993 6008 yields 20.4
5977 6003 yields 21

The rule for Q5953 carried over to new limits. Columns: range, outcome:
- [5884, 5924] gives 22.7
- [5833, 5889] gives 22.9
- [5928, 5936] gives 22.3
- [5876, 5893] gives 22.5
